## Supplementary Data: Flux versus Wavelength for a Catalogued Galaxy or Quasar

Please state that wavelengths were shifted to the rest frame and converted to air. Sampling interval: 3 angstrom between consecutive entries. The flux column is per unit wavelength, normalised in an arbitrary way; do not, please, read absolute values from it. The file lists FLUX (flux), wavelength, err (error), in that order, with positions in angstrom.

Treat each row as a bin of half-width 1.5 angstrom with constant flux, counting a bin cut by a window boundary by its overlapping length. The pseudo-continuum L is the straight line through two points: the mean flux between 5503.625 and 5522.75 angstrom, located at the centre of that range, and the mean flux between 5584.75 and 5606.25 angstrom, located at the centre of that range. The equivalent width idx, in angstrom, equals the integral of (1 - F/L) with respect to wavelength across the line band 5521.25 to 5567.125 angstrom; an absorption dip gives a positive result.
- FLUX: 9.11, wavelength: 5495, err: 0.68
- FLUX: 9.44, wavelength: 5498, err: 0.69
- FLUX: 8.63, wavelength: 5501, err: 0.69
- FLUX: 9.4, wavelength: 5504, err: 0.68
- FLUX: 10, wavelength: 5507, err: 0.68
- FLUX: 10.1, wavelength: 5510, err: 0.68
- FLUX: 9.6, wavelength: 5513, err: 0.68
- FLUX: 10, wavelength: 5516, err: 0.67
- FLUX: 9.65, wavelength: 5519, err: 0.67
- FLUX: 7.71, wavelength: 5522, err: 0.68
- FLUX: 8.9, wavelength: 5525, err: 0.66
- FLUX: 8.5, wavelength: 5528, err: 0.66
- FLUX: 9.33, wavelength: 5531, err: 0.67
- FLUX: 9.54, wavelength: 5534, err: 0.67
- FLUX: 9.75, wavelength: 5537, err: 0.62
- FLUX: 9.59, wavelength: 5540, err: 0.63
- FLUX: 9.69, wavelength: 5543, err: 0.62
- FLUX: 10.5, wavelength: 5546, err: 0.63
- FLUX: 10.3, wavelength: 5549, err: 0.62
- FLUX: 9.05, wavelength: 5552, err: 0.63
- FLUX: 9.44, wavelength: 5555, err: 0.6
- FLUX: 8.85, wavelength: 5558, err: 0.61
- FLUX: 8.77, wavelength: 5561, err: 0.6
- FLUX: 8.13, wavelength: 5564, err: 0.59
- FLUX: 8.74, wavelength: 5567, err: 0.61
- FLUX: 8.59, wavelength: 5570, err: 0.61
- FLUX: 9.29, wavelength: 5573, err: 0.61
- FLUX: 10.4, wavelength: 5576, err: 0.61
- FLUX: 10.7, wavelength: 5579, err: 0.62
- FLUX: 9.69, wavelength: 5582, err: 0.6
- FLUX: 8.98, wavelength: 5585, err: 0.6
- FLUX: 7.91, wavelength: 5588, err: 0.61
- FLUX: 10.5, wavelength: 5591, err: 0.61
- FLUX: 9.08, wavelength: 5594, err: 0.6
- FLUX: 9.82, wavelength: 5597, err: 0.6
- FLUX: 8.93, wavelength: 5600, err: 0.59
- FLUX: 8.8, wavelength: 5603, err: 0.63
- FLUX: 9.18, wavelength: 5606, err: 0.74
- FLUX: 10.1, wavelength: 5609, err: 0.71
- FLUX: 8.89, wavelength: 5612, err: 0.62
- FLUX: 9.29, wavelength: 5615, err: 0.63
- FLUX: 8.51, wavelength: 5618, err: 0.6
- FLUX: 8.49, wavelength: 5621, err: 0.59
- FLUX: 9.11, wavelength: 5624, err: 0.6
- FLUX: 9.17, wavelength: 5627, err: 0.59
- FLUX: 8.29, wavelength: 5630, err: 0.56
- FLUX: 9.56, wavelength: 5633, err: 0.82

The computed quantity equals 1.0 angstrom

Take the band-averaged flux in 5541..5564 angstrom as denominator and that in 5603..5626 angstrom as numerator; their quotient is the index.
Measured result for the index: 0.96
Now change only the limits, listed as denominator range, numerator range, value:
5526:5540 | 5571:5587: 1.04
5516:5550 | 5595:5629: 0.97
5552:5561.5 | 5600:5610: 1.02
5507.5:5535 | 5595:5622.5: 0.98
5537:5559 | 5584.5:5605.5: 0.95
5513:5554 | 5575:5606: 1.00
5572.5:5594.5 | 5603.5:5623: 0.94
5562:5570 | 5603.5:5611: 1.12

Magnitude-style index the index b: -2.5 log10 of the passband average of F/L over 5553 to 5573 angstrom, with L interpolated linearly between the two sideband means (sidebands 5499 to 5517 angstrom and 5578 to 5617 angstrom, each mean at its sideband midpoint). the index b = 0.08 mag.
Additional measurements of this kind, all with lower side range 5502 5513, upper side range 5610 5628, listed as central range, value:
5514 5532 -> 0.07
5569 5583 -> -0.06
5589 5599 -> -0.06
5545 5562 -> -0.01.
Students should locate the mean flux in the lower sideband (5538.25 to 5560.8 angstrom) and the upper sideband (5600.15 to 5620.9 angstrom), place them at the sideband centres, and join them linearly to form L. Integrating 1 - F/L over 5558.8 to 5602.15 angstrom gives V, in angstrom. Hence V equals 0.4 angstrom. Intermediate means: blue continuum 9.58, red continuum 9.07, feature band 9.24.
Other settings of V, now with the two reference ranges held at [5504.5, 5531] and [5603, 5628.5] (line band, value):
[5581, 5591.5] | 0.0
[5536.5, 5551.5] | -1.1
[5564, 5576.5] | 0.2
